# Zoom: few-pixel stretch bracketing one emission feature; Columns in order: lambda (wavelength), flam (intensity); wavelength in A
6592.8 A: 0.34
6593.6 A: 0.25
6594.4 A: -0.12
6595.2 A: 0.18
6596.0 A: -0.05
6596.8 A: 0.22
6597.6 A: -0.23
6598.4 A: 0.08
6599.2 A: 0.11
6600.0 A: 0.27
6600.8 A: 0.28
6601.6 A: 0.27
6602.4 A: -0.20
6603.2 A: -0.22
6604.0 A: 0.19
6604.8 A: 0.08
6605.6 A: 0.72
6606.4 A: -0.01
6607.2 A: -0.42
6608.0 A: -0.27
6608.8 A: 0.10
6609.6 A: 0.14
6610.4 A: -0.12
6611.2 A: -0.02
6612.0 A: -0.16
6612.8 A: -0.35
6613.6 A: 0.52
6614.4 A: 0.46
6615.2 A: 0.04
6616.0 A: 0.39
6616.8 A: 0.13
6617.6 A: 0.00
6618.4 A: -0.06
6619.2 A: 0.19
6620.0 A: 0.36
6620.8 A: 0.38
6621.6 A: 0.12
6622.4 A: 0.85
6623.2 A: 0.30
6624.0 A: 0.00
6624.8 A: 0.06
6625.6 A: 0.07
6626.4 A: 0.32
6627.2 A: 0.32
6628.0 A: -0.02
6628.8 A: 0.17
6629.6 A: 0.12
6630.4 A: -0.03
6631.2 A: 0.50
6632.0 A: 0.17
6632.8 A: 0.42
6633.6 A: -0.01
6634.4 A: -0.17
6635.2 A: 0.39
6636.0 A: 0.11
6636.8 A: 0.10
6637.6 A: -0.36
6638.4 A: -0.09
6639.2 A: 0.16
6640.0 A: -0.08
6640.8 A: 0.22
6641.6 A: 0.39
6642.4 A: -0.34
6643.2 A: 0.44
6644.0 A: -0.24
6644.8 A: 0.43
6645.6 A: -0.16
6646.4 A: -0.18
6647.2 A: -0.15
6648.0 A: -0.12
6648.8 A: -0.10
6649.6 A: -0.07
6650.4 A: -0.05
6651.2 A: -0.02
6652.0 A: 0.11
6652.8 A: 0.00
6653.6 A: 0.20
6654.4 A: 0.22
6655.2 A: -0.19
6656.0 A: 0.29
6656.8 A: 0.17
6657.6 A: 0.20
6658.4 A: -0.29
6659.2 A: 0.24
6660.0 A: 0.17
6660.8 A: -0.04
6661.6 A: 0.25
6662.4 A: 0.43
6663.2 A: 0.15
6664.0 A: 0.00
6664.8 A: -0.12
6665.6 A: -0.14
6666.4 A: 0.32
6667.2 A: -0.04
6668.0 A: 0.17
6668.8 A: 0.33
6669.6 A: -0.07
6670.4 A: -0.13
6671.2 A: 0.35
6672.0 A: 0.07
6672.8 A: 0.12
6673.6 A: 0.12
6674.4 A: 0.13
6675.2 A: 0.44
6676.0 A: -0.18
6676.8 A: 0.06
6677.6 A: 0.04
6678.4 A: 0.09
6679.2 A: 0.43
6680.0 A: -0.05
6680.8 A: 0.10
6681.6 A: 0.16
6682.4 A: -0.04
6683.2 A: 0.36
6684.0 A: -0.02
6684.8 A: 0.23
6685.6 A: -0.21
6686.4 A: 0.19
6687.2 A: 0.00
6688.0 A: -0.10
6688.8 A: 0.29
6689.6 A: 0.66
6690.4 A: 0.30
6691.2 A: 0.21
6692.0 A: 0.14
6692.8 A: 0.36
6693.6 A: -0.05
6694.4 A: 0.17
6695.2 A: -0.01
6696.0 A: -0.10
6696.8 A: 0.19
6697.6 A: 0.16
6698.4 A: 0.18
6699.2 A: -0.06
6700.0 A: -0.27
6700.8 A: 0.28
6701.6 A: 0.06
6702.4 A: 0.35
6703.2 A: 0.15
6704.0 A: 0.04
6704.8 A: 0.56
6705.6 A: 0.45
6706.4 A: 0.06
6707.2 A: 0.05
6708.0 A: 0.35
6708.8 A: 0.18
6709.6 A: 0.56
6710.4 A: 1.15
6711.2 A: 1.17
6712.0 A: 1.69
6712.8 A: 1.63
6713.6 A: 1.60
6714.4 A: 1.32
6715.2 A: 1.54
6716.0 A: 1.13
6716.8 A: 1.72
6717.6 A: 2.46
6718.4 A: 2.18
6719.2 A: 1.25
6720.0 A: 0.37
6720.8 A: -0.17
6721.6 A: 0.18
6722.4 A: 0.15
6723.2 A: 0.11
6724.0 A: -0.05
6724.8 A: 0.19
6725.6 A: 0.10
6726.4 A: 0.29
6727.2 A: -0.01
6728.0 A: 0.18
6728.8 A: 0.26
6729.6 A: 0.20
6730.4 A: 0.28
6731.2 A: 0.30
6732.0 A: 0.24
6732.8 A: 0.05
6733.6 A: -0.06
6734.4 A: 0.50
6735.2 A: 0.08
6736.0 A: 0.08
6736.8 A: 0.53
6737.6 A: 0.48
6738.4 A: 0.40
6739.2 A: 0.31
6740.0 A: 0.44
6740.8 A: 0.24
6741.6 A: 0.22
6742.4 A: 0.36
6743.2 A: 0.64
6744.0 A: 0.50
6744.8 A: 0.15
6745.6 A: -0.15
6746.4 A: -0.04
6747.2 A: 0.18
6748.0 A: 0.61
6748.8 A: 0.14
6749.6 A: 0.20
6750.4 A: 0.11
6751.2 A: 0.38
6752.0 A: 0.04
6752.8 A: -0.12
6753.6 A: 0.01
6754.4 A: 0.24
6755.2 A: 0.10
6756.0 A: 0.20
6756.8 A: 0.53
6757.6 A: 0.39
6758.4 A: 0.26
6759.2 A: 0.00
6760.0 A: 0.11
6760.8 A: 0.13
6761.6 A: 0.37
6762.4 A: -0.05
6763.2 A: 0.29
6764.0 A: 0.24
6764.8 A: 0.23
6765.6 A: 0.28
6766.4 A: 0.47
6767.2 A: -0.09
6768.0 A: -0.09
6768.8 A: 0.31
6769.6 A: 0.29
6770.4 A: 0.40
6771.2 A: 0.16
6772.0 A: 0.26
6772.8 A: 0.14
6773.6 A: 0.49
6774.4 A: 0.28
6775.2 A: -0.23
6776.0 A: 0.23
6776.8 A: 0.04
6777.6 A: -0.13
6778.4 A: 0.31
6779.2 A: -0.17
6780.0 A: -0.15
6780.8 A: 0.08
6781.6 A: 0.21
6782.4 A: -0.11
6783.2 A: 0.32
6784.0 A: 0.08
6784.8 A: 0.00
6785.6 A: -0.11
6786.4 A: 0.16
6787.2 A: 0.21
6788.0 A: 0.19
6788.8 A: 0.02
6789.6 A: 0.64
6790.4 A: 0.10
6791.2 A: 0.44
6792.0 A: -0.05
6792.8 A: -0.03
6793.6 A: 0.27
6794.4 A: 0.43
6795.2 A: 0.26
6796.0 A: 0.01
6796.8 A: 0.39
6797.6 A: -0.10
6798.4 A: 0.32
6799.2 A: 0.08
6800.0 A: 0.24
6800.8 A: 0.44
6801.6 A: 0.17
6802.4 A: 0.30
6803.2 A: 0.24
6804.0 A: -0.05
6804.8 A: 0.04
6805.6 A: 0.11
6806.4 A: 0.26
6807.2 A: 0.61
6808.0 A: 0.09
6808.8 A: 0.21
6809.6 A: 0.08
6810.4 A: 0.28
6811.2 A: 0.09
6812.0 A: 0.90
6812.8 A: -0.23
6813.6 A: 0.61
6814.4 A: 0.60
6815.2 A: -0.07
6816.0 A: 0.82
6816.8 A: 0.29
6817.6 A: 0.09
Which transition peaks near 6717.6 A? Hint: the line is [O II] 3727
